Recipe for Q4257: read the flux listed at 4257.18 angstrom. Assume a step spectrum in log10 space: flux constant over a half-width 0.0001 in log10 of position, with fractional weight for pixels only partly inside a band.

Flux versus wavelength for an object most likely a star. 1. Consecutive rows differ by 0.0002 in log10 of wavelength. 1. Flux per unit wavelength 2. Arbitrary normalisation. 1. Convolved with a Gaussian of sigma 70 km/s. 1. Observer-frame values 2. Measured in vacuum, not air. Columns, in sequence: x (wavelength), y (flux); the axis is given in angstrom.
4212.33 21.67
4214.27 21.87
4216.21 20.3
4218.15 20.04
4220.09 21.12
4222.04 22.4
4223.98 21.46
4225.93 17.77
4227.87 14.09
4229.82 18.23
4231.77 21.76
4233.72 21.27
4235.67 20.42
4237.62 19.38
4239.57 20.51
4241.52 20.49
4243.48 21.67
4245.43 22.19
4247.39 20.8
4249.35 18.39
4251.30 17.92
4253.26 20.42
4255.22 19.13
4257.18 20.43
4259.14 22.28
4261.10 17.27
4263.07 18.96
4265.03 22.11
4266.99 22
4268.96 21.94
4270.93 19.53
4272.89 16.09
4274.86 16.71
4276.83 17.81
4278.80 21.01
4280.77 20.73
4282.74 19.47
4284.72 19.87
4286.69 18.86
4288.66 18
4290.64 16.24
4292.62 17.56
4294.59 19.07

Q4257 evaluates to 20.43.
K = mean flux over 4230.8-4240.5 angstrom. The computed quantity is 20.7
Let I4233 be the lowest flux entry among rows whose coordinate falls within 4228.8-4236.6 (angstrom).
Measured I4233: 18.23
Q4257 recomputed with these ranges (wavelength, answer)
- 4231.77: 21.76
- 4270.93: 19.53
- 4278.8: 21.01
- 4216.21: 20.3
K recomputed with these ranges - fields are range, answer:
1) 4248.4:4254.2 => 18.9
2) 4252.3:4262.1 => 19.9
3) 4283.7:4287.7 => 19.4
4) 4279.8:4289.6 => 19.4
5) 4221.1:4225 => 21.9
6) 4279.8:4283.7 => 20.1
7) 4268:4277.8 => 18.4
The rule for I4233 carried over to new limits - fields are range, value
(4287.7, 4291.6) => 16.24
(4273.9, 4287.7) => 16.71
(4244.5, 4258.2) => 17.92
